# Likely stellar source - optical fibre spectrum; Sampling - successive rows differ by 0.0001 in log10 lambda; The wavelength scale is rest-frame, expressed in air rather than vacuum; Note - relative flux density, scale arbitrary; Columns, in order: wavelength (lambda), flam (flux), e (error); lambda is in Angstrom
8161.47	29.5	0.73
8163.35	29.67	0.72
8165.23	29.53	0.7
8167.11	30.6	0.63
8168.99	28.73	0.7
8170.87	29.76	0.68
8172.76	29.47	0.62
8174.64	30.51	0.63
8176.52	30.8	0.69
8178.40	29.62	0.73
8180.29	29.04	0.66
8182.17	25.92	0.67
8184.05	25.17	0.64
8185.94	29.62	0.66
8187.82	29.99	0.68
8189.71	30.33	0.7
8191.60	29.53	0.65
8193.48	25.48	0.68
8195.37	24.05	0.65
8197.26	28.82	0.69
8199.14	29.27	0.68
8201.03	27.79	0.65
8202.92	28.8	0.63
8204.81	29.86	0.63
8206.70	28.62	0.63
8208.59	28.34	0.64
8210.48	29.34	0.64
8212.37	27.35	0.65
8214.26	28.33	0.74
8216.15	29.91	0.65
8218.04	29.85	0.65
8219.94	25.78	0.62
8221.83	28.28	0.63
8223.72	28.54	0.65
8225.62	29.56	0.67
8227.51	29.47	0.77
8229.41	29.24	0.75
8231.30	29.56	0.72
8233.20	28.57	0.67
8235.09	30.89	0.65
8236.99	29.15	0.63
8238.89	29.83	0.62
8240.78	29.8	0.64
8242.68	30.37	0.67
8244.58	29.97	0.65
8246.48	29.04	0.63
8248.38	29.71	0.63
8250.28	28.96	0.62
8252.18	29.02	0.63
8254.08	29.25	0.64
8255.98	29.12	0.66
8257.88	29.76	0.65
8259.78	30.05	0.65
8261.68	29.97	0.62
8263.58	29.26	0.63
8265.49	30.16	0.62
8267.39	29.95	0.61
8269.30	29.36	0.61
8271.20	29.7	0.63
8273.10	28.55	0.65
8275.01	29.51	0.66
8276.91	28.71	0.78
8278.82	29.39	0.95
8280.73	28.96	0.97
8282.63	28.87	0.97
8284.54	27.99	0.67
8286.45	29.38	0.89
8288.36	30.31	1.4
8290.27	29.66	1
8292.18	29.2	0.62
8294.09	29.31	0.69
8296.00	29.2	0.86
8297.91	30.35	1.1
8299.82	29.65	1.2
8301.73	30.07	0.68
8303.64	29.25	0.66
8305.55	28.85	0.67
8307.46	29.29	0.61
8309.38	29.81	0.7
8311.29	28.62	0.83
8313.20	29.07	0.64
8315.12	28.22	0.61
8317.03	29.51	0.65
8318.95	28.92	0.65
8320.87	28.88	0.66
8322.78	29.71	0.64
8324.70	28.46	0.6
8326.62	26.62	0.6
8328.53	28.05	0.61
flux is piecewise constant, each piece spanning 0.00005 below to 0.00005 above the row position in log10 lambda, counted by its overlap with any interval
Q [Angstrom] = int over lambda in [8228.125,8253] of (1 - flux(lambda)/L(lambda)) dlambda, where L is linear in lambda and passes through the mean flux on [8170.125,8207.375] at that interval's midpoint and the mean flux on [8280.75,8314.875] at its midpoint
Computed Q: -0.5 Angstrom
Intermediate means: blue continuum 28.6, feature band 29.5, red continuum 29.3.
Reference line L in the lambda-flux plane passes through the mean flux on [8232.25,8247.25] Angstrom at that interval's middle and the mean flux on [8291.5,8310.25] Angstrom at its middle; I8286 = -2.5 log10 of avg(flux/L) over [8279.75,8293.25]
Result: 0.01 mag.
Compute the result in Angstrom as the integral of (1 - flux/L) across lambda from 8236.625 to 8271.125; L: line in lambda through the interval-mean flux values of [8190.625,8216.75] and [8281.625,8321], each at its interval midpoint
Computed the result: -1.0 Angstrom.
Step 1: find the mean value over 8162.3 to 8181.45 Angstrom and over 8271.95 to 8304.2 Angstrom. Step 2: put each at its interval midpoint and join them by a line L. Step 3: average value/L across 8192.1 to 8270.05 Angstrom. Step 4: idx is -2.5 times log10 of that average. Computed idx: 0.02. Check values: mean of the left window 29.7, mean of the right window 29.3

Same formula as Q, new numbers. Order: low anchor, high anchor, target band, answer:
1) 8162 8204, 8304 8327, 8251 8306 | -1.1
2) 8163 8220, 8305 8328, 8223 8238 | -0.3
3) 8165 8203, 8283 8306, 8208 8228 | 0.2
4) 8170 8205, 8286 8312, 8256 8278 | -0.2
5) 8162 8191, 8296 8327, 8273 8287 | 0.1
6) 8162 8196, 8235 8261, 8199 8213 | 0.2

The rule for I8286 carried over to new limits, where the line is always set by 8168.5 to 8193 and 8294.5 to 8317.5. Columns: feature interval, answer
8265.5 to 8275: -0.01 mag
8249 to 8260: 0.00 mag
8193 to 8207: 0.05 mag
